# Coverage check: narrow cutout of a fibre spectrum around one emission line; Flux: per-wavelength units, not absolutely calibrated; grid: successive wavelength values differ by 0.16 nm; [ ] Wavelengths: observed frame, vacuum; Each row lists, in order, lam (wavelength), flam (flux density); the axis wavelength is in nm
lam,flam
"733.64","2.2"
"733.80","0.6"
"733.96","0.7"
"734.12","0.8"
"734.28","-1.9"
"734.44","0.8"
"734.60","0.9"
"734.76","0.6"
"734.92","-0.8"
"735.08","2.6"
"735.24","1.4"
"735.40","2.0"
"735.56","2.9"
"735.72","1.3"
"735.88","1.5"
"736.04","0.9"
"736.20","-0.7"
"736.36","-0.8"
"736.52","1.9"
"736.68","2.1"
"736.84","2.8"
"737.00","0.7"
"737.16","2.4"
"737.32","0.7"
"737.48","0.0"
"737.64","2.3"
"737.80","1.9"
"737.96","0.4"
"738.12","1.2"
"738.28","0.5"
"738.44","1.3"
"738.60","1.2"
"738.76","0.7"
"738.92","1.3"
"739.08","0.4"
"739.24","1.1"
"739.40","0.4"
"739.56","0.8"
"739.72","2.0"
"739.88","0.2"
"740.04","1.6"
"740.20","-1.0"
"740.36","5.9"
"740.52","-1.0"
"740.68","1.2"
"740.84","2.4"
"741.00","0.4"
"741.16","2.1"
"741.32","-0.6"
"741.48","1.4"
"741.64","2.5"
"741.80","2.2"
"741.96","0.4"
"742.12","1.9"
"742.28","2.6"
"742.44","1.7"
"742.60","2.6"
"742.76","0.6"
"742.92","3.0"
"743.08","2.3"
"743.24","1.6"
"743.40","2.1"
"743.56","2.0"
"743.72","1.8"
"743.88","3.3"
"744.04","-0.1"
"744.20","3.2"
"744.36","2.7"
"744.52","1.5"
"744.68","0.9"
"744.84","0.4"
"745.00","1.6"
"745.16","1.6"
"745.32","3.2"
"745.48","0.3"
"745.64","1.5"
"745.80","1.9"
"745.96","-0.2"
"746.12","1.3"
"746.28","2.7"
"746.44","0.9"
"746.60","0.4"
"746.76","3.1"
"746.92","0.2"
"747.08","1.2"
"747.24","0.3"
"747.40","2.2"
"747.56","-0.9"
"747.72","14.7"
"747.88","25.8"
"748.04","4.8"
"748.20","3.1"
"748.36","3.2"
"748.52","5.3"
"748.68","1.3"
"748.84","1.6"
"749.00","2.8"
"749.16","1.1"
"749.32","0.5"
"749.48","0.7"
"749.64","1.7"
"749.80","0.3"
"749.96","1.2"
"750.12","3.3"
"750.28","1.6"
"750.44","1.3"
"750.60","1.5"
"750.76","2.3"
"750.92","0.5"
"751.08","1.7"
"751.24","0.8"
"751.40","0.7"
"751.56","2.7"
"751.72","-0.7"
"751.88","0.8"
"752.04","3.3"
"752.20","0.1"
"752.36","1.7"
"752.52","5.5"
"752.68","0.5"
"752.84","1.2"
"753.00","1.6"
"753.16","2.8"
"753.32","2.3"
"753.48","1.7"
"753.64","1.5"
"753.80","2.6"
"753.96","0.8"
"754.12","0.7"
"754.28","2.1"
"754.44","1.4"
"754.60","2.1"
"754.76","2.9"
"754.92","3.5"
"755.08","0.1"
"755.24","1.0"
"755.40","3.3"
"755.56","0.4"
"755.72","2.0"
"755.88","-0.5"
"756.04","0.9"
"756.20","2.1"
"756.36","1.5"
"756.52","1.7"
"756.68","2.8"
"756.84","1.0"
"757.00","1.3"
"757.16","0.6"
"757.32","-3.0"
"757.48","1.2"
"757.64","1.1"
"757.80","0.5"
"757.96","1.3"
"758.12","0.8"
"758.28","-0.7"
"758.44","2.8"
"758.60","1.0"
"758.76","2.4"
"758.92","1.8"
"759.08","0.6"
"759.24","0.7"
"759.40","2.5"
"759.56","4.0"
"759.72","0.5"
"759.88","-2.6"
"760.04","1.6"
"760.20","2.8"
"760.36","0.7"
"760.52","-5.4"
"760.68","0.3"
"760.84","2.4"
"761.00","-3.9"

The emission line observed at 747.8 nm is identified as H-alpha 6563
